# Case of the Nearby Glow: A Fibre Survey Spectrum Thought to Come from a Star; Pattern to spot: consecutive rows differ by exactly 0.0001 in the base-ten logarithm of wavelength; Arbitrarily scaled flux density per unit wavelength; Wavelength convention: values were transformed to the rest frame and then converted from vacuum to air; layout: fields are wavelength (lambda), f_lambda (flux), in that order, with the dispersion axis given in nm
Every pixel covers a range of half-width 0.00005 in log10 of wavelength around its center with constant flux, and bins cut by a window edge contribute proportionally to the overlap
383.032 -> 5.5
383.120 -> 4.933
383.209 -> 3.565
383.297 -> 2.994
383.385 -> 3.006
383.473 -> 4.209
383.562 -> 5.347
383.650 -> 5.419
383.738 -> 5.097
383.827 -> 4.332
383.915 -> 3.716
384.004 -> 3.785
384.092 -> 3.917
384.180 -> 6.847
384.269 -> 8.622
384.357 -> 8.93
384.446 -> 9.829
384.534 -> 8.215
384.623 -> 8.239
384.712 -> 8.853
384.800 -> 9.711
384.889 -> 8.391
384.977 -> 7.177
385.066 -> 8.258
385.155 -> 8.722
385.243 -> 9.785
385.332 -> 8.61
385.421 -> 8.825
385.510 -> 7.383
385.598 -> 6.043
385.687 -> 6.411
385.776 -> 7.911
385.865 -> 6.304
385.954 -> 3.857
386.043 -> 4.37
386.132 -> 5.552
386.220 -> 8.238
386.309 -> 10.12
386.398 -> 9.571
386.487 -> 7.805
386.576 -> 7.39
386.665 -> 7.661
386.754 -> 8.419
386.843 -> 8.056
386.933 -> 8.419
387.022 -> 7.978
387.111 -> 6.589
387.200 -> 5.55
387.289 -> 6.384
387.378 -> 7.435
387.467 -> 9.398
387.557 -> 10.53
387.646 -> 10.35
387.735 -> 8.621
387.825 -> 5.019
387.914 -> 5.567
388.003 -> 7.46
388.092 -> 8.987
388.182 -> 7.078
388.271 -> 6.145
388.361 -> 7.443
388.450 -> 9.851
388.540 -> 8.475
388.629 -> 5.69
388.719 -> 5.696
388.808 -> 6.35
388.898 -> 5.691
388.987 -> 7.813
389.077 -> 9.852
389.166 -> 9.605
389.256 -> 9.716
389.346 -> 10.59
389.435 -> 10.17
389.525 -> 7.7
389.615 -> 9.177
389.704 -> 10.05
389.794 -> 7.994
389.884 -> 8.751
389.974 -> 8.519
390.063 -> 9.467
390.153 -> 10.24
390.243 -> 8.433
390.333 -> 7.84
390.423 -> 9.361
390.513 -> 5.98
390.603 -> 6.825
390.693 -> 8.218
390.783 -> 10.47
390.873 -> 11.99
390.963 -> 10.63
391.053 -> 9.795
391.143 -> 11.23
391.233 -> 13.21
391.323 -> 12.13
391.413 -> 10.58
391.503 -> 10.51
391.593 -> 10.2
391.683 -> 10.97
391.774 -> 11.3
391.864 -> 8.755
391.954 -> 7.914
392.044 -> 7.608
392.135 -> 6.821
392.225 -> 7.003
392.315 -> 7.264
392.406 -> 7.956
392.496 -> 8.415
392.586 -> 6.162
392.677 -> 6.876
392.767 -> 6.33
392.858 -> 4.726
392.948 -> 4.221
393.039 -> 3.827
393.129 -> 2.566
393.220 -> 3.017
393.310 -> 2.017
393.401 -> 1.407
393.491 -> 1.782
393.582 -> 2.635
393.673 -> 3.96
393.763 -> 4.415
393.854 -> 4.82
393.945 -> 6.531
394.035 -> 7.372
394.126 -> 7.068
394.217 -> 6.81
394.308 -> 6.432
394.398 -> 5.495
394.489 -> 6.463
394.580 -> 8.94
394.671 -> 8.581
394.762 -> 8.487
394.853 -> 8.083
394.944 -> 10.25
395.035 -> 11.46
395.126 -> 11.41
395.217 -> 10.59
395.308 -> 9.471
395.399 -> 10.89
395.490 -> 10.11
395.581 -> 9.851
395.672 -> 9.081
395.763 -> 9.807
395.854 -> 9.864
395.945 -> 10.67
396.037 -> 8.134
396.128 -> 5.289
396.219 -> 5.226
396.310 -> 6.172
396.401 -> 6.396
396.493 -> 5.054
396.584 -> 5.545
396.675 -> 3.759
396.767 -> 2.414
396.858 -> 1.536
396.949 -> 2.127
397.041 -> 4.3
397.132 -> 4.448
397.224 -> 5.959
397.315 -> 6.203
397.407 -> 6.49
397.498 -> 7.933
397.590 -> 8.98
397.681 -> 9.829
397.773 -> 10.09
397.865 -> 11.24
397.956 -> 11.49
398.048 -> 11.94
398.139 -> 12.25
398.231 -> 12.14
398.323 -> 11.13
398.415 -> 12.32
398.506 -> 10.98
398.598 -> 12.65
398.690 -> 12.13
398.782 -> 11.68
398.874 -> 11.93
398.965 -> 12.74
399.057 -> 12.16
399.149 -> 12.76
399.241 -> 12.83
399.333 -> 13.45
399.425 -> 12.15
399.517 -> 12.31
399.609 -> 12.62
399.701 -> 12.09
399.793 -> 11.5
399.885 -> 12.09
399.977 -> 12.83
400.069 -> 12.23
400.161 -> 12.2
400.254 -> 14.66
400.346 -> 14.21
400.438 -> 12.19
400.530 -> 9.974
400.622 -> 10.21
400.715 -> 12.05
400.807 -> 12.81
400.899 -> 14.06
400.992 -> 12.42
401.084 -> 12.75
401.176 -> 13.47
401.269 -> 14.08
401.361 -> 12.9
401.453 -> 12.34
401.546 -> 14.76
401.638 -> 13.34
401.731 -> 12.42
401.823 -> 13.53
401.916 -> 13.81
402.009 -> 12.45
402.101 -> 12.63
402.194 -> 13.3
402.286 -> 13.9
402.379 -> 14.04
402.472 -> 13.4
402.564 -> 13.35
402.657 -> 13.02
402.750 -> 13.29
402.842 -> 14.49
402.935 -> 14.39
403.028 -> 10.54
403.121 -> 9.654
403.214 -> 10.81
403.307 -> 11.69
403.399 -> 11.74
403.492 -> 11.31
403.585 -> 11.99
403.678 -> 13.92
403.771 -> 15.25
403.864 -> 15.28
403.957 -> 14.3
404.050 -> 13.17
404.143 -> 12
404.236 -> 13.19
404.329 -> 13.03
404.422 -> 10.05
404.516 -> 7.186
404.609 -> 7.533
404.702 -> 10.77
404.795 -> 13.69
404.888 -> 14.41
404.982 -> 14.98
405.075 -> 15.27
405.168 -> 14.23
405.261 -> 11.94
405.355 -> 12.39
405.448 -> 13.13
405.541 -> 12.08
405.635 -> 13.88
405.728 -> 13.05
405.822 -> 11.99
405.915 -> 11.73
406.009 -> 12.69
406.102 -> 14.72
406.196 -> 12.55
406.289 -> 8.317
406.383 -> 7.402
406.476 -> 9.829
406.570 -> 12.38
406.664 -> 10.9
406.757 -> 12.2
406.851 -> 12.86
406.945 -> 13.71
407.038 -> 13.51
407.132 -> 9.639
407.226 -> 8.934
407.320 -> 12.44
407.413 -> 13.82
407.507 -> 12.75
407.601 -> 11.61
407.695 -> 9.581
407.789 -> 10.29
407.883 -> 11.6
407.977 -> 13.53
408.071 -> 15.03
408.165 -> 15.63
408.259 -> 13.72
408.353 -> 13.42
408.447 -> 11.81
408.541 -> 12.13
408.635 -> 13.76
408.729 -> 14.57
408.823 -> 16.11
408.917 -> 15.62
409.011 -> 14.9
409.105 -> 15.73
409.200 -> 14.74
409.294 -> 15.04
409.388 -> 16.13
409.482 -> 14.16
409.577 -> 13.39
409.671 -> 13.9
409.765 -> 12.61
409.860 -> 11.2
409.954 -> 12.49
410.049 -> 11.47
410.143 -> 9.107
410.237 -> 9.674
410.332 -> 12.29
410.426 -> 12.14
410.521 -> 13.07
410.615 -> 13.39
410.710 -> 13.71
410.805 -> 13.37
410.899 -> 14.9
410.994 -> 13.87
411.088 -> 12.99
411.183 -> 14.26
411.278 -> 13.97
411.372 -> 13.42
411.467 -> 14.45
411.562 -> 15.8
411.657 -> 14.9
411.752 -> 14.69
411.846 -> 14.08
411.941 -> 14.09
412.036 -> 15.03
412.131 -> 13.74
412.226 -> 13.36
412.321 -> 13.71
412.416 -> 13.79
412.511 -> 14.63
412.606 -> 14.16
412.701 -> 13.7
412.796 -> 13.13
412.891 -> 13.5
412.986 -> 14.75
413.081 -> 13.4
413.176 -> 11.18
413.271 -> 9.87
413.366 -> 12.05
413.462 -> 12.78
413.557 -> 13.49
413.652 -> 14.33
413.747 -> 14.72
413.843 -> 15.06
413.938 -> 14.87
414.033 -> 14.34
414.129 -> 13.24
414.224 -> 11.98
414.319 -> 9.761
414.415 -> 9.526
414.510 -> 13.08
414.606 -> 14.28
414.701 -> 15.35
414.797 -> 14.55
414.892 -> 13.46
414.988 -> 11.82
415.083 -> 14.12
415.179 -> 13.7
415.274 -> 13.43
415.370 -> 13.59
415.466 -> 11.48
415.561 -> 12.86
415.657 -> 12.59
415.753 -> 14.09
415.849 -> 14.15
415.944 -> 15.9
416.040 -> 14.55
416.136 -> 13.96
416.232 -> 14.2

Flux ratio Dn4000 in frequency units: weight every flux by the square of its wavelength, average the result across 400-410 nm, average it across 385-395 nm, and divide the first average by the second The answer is 1.8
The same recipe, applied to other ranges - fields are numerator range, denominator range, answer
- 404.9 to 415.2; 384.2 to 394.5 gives 1.90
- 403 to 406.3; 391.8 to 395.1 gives 2.10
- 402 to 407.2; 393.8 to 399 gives 1.54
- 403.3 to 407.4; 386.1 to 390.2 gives 1.64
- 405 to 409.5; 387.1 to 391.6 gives 1.63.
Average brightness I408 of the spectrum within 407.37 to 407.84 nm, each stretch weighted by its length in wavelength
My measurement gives 11.6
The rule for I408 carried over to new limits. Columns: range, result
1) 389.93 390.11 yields 9.04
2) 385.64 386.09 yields 5.76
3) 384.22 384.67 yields 8.73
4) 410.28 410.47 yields 12.2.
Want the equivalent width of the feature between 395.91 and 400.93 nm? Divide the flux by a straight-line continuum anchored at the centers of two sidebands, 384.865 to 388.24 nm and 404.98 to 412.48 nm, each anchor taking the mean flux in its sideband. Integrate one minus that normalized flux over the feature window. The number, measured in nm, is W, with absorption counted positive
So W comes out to 0.36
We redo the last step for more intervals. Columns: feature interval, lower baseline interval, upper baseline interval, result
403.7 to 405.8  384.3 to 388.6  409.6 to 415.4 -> -0.20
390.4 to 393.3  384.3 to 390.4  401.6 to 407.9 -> 0.31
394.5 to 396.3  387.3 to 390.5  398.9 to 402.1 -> 0.27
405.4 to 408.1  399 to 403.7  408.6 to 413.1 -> 0.28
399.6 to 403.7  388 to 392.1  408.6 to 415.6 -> -0.48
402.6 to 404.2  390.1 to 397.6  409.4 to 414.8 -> -0.35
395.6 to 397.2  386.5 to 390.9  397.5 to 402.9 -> 0.73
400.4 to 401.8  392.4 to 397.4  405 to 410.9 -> -0.48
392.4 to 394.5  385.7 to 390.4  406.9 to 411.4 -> 0.97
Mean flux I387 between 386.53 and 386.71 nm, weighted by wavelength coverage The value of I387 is 7.53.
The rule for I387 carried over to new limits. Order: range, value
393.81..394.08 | 6.26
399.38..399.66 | 12.4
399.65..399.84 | 11.8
